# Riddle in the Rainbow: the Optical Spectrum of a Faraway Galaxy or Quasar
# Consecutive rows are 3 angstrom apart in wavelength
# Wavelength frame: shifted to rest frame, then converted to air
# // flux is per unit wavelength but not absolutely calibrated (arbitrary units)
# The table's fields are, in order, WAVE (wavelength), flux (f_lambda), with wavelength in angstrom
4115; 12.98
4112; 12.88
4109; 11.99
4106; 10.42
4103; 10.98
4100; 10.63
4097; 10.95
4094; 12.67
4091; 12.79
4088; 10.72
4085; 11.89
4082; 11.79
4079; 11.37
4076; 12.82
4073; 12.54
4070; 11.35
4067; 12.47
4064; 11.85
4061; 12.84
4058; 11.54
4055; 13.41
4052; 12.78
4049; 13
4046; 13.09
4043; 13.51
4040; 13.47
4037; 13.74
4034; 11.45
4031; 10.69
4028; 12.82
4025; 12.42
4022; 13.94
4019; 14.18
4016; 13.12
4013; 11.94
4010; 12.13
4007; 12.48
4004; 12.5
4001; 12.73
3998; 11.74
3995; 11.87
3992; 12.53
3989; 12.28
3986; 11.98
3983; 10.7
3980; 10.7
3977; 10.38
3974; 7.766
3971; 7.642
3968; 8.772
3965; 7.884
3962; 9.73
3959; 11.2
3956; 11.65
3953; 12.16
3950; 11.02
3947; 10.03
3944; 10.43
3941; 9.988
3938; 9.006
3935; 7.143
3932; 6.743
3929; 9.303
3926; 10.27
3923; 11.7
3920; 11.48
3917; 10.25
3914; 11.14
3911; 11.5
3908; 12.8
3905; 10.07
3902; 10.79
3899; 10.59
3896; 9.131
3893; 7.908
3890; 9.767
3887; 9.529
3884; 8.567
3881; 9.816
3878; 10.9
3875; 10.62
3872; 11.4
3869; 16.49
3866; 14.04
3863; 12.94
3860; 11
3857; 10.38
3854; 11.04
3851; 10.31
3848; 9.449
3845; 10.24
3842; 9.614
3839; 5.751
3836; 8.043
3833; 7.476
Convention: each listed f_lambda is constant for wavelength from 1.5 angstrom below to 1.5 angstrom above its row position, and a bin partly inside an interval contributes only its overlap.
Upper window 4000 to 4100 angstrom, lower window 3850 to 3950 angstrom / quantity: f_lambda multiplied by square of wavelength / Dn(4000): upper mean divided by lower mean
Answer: 1.27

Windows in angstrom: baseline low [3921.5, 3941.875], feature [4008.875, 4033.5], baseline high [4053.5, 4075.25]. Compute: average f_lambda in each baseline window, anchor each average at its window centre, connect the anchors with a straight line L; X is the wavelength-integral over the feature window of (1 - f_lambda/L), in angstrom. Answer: -2.9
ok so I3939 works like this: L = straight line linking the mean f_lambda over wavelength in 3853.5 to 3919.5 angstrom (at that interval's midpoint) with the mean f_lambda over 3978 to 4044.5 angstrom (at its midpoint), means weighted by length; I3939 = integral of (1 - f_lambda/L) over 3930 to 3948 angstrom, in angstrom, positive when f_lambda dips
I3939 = 4.2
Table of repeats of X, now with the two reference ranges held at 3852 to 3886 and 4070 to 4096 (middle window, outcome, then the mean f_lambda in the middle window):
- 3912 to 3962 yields 6.2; 10.2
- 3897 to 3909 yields 0.7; 10.9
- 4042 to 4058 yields -1.4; 13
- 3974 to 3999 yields 1.1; 11.3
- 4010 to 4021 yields -1.1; 13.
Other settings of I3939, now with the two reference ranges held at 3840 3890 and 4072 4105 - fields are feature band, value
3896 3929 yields 0.6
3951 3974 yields 3.1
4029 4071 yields -3.5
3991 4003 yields -0.9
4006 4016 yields -0.8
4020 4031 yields -1.2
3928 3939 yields 3.2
